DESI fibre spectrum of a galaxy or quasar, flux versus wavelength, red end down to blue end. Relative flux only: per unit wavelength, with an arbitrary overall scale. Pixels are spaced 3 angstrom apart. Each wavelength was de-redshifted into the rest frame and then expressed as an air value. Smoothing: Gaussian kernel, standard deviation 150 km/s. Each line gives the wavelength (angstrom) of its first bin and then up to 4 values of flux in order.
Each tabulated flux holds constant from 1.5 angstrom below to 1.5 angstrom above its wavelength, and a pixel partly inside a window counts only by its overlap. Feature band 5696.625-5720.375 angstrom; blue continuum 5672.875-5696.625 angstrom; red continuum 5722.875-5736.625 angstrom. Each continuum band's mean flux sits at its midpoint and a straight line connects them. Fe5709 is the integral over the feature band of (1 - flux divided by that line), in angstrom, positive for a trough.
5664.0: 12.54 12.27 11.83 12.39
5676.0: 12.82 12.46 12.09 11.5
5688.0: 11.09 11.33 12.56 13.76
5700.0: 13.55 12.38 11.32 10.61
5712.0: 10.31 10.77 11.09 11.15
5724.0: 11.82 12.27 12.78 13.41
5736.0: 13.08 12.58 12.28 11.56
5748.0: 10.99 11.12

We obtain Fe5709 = 1.5 angstrom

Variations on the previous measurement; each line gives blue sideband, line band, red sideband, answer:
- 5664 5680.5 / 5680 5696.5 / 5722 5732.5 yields 0.7 angstrom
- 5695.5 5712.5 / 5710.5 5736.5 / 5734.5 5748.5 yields 0.7 angstrom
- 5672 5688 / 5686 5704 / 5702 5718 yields -1.3 angstrom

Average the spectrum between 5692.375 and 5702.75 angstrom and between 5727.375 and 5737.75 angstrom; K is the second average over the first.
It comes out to 1.0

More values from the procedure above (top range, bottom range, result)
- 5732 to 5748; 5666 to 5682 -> 1.01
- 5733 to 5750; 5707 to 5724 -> 1.12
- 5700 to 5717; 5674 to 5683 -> 0.91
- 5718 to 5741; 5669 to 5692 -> 1.03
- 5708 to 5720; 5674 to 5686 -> 0.87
